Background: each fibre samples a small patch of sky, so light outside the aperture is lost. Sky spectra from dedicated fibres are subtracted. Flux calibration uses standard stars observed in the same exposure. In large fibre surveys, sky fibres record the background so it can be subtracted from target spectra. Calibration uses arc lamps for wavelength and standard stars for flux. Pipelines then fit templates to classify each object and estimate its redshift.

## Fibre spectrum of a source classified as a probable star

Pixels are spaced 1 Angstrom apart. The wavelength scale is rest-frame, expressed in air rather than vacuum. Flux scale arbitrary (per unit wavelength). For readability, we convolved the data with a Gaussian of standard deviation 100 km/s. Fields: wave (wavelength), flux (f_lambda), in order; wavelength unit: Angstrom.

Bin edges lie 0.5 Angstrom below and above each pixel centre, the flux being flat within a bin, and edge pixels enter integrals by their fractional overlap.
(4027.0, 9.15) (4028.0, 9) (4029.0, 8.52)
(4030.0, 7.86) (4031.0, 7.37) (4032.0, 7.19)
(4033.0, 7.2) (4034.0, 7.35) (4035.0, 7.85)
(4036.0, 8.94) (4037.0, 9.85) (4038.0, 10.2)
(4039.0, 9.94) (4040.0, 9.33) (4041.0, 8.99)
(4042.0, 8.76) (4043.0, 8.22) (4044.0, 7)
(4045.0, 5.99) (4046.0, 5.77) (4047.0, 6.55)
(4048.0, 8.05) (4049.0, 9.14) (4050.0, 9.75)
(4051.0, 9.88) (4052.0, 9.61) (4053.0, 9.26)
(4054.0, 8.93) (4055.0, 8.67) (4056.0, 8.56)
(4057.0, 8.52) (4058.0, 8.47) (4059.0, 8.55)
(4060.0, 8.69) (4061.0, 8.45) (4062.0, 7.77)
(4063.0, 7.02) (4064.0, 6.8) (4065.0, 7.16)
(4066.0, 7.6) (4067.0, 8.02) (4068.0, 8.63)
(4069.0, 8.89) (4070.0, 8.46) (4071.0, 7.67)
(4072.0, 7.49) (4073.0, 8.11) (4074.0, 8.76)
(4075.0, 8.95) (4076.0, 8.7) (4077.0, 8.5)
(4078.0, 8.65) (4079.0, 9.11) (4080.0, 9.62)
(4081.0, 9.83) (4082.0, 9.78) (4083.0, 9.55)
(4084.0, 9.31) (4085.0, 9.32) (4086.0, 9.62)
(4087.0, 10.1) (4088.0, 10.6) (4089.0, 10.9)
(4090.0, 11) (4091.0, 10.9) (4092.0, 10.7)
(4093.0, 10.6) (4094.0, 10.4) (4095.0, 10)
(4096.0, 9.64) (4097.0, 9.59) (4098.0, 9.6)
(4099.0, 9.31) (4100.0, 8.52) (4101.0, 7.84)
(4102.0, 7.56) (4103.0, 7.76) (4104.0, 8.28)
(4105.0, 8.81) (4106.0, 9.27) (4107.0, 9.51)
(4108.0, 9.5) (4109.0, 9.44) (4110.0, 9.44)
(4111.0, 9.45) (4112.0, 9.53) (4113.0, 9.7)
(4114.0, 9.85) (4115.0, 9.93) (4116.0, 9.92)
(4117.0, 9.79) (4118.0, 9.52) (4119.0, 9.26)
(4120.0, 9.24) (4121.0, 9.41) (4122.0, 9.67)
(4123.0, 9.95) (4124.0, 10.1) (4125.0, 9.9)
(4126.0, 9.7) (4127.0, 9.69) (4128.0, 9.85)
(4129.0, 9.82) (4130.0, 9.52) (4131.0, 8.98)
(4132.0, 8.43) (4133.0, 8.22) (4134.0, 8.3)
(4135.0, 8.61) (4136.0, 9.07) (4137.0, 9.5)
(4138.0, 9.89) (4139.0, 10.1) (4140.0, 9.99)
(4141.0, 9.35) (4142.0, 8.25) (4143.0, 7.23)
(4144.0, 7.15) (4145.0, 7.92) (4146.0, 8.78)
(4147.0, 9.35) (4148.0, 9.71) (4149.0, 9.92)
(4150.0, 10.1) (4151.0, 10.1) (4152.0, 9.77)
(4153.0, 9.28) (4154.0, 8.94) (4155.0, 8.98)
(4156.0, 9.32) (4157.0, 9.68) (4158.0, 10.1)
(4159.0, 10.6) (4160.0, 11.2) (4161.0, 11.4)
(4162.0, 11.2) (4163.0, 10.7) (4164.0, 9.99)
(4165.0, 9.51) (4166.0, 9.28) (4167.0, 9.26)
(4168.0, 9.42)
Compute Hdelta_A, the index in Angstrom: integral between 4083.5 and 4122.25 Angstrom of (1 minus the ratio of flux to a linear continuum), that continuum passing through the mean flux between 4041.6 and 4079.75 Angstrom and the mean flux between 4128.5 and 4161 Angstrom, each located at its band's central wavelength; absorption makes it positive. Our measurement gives -3.5 Angstrom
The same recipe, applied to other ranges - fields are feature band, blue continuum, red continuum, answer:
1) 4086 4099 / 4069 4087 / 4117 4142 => -1.72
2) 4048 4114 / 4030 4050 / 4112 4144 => -2.62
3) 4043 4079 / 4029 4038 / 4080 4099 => 3.34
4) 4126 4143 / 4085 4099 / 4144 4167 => 1.23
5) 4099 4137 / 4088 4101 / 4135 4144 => 1.07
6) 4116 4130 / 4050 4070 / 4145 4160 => -0.68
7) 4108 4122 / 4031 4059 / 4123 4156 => -0.88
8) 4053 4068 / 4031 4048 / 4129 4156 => 0.20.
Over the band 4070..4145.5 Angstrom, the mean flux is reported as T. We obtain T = 9.29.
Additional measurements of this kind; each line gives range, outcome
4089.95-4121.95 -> 9.46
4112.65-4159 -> 9.36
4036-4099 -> 8.91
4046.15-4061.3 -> 8.67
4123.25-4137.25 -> 9.27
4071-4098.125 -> 9.57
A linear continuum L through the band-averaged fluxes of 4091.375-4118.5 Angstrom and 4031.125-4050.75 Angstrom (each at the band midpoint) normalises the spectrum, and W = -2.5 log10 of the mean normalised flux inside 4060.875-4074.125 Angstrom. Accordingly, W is 0.11 mag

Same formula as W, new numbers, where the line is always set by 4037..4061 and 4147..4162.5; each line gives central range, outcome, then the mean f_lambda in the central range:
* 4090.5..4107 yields -0.01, 9.31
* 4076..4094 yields -0.09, 9.87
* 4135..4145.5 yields 0.11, 8.83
